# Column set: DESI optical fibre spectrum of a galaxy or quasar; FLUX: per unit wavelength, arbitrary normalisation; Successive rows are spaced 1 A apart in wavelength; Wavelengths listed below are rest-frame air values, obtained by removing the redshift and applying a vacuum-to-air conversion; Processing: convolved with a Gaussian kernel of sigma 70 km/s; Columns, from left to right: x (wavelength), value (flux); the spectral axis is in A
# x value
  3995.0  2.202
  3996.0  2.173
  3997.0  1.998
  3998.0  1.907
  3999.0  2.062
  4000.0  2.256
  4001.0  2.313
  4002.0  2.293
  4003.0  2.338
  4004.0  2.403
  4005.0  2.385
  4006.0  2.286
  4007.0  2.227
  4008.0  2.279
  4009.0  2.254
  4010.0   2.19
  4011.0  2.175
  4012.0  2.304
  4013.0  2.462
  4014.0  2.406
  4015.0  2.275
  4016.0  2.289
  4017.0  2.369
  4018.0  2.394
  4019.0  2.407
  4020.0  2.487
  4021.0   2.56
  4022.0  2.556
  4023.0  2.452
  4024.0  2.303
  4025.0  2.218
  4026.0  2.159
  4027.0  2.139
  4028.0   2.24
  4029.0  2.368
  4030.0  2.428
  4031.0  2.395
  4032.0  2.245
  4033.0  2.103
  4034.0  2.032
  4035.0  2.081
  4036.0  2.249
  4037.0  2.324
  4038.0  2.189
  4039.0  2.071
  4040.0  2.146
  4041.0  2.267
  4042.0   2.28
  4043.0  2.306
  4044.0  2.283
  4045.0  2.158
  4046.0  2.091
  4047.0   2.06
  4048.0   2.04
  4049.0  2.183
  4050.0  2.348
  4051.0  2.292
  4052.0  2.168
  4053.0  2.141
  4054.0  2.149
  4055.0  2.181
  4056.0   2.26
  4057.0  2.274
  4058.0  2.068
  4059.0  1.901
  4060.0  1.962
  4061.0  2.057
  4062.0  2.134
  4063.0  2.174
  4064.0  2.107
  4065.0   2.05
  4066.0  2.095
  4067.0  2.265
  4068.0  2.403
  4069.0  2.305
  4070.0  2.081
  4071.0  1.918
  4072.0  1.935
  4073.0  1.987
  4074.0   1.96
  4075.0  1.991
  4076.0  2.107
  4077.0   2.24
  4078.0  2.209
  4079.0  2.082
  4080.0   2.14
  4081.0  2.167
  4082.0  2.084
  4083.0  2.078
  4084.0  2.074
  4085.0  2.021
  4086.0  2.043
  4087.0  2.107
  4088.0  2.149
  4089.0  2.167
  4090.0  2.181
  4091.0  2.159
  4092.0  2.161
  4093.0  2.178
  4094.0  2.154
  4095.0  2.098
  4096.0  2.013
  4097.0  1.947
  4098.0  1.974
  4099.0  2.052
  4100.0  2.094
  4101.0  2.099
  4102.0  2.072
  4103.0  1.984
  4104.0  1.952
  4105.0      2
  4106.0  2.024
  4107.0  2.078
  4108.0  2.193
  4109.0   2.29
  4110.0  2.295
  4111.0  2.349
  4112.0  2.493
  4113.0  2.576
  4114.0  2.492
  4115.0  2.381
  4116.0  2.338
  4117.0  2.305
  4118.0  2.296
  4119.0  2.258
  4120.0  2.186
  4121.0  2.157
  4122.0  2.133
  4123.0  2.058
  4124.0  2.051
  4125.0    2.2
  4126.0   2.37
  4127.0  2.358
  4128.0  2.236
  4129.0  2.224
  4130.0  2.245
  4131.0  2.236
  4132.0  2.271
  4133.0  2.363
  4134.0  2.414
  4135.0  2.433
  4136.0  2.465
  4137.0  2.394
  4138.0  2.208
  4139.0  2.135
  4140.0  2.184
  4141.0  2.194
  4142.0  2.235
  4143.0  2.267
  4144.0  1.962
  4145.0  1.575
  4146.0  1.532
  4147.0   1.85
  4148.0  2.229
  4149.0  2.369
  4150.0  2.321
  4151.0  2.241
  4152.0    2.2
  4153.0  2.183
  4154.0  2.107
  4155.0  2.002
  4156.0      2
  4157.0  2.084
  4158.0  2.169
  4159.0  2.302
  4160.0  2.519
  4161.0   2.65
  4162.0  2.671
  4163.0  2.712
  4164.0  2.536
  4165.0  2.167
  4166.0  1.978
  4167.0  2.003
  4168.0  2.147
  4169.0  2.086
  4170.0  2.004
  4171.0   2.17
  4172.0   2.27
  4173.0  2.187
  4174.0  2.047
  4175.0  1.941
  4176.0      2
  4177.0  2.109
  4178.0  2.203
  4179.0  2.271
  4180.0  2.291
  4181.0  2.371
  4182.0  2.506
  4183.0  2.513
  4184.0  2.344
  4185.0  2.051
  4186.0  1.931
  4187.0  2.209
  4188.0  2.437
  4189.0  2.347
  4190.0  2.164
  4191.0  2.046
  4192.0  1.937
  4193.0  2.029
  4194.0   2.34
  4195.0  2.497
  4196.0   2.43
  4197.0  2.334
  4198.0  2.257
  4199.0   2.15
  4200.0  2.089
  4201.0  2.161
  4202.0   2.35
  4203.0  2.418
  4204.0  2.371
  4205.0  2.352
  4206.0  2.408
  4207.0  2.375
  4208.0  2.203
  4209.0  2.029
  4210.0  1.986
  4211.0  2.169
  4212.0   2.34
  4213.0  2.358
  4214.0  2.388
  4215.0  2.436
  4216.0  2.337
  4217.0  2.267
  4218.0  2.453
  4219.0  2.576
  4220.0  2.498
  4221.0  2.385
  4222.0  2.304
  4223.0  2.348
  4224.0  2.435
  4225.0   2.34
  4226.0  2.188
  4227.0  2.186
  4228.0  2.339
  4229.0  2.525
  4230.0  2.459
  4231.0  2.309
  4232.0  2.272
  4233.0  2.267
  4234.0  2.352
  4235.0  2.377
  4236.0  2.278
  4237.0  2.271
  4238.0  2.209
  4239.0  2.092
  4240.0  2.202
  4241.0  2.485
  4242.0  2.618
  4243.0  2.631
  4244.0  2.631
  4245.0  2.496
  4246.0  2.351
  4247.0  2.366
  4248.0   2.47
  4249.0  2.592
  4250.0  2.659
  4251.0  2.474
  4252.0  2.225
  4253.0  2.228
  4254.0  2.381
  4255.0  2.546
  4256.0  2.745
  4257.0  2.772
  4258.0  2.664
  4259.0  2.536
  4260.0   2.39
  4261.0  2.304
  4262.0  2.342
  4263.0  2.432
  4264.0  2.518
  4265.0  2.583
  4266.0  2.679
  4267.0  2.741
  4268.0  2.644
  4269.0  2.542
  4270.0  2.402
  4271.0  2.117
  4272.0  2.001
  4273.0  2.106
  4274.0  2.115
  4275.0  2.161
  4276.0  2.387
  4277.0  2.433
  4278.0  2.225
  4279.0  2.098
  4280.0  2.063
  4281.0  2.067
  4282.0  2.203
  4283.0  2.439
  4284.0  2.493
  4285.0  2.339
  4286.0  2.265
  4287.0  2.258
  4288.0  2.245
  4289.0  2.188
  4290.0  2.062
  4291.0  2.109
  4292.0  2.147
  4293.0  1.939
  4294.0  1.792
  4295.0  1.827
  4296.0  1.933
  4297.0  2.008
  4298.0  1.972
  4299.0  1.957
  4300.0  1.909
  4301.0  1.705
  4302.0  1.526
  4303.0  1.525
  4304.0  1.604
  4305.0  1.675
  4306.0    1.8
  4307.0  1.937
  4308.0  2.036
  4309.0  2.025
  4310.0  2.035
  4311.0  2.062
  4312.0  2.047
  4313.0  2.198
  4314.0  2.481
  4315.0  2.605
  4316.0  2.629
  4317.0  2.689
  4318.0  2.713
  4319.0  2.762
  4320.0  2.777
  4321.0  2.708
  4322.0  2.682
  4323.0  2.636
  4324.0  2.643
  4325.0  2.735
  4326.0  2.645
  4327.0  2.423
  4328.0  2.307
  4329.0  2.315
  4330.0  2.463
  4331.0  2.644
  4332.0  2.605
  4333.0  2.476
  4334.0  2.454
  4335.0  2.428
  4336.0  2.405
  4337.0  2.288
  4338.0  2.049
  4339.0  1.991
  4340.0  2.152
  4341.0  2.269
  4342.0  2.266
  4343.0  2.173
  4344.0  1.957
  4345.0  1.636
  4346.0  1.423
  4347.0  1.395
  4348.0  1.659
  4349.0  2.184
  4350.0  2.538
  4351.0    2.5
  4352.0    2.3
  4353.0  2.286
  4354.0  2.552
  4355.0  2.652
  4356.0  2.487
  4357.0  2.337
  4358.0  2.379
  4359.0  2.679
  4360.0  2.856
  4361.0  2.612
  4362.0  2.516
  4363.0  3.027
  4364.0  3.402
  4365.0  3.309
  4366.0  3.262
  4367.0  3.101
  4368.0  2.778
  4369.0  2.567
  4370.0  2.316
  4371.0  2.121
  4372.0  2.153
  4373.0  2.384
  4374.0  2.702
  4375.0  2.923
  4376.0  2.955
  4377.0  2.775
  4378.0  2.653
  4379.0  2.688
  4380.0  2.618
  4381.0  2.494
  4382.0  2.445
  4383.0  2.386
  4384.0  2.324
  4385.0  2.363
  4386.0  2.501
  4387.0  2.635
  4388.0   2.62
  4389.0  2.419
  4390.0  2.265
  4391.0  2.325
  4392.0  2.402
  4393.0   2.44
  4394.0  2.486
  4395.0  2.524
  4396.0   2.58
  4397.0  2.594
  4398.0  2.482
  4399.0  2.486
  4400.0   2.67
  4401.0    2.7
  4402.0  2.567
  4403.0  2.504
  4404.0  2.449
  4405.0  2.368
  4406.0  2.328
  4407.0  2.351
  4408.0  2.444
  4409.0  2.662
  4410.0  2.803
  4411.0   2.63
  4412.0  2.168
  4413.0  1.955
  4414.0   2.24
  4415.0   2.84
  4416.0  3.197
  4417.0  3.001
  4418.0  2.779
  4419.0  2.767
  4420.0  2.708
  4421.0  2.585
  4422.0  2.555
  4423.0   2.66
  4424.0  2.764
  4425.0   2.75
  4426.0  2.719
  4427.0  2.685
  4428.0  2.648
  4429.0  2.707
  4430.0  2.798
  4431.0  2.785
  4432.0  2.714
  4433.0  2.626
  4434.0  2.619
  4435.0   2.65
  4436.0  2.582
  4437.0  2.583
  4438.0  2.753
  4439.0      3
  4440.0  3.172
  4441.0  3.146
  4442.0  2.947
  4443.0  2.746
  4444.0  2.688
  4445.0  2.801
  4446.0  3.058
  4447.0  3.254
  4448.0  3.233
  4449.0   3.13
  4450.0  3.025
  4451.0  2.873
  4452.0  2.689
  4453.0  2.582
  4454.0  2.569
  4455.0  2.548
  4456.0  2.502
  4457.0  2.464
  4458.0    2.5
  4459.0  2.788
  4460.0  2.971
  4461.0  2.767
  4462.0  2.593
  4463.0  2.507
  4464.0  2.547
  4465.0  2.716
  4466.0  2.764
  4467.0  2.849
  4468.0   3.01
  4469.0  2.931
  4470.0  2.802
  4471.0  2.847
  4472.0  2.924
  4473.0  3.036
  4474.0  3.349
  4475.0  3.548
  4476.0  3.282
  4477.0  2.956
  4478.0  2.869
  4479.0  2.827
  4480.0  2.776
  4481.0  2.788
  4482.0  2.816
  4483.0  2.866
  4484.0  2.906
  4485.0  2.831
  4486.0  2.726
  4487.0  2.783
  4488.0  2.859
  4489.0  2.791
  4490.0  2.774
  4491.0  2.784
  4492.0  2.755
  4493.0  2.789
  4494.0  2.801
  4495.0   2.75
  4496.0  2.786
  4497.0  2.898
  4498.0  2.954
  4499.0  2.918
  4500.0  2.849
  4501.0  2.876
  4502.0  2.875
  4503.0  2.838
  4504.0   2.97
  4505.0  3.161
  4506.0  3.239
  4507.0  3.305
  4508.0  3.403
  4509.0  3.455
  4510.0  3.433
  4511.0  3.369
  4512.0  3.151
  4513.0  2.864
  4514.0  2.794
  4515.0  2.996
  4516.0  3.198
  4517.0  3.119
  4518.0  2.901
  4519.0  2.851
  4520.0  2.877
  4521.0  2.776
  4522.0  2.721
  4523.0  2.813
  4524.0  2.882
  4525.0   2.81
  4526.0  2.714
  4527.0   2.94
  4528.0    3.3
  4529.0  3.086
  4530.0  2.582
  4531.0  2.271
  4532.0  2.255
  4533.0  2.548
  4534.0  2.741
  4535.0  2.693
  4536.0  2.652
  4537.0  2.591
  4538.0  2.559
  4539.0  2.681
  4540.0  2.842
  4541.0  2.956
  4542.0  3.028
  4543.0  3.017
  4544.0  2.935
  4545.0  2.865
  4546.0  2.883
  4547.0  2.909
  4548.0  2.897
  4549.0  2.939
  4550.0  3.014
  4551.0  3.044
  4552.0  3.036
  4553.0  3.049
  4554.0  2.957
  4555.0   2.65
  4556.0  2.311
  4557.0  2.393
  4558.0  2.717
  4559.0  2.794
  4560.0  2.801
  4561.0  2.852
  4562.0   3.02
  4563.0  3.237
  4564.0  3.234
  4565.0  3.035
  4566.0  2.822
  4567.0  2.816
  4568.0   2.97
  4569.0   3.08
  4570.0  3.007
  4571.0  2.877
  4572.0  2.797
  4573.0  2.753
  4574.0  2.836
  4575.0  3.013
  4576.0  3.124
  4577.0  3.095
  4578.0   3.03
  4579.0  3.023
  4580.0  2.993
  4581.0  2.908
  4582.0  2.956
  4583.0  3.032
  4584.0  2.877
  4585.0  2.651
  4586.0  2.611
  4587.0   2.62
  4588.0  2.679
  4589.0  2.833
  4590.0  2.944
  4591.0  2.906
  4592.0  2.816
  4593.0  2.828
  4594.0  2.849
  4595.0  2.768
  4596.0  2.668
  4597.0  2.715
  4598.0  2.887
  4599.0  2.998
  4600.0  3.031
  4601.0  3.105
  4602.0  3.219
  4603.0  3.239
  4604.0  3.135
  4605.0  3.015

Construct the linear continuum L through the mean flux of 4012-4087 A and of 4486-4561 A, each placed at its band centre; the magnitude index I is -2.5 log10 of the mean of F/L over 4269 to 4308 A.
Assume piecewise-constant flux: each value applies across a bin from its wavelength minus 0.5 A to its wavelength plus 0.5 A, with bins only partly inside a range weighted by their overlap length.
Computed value 0.226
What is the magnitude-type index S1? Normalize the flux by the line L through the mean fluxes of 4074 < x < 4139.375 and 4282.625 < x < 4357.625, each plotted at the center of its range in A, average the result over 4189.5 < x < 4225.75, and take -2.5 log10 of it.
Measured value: -0.04 mag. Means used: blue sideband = 2.19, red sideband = 2.22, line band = 2.29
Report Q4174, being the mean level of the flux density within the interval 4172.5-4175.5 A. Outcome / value 2.06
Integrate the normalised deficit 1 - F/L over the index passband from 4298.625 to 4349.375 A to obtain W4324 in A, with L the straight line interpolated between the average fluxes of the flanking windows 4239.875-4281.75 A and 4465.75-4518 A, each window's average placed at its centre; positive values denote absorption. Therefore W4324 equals 7.0 A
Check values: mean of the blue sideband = 2.42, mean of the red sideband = 2.97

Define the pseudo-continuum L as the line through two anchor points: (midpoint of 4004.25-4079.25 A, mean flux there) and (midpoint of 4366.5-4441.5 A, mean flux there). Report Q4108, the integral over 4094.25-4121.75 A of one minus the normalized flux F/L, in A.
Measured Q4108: 1.2 A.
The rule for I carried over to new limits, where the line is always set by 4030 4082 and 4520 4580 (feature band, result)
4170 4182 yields 0.07 mag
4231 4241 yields 0.06 mag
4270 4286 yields 0.11 mag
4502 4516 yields -0.13 mag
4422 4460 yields -0.03 mag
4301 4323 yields 0.14 mag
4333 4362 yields 0.14 mag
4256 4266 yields -0.04 mag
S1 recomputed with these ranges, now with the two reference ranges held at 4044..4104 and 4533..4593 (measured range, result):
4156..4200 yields 0.017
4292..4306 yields 0.333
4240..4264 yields -0.045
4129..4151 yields 0.013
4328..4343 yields 0.080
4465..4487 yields -0.075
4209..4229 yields 0.003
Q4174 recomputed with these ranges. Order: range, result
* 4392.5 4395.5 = 2.48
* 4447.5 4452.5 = 2.99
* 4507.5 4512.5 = 3.36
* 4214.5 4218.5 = 2.37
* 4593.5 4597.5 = 2.75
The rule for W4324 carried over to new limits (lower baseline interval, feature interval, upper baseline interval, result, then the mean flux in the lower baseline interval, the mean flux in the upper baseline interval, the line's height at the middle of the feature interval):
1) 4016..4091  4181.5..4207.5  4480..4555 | 1.4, 2.18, 2.89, 2.4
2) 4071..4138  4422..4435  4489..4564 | 0.1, 2.18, 2.89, 2.72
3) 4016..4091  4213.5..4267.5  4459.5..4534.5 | 1.3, 2.18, 2.9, 2.49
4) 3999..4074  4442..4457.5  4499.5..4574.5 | -0.2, 2.23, 2.9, 2.78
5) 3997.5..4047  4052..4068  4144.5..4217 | 0.9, 2.27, 2.22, 2.26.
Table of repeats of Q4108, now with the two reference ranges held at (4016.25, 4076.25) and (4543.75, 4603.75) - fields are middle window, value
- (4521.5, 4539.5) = 0.8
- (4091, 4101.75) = 0.9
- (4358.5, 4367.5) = -1.2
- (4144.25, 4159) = 1.7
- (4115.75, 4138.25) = 0.4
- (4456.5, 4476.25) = -0.7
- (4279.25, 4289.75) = 1.1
